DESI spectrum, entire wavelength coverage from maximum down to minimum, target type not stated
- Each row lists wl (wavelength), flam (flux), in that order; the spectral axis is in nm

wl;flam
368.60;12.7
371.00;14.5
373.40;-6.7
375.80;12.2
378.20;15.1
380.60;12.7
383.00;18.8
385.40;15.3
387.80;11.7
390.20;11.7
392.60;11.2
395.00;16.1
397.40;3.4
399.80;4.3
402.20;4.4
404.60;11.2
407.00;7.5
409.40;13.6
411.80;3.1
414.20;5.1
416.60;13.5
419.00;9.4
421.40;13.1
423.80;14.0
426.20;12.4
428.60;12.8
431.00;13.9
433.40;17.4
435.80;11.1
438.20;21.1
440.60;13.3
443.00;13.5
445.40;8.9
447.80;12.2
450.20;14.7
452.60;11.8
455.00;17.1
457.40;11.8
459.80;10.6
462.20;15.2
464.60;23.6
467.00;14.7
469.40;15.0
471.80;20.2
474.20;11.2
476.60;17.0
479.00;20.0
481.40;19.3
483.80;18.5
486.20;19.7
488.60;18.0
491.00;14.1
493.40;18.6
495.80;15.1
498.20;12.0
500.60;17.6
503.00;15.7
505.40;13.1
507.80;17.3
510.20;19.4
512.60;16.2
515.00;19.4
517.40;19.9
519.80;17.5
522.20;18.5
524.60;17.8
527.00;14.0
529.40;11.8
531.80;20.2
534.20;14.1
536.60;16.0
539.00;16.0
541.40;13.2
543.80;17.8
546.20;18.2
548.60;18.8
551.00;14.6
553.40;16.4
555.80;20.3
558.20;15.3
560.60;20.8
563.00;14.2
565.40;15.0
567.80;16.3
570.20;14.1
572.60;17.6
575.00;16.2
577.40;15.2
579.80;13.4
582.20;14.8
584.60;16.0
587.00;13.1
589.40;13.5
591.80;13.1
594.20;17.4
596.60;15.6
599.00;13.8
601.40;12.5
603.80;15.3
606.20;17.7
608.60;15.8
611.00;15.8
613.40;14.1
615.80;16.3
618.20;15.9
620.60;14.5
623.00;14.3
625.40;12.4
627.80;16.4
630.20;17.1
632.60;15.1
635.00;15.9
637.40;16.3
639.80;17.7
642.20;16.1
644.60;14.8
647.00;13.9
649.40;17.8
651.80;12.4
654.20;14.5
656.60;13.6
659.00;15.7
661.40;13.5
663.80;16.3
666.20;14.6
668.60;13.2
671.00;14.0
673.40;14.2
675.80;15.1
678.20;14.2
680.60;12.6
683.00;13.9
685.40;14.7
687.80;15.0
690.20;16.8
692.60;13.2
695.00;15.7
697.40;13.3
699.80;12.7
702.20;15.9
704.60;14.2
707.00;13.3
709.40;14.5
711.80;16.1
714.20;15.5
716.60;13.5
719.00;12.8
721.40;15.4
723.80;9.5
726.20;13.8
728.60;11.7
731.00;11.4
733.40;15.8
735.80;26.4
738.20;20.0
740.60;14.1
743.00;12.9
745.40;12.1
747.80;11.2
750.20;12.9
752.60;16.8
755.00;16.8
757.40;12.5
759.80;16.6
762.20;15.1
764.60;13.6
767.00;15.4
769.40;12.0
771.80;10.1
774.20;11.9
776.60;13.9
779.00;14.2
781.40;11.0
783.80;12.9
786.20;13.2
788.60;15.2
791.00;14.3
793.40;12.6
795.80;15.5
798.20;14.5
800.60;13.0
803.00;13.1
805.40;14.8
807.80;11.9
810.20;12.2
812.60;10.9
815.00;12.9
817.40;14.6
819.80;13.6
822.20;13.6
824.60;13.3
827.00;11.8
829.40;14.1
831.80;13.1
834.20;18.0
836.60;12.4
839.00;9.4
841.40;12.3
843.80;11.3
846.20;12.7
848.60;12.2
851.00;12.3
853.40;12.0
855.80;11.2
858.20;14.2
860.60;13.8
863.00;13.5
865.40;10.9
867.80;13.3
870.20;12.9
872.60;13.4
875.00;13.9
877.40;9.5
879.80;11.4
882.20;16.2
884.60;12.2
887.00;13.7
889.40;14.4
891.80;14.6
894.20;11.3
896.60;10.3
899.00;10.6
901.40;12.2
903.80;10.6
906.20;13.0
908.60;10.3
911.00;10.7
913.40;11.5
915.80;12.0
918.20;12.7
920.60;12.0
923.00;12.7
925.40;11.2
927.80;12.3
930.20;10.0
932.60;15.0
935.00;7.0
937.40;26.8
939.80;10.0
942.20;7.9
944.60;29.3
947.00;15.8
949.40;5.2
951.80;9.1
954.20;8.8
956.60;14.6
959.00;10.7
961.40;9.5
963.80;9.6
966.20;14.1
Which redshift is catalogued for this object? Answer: 0.12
